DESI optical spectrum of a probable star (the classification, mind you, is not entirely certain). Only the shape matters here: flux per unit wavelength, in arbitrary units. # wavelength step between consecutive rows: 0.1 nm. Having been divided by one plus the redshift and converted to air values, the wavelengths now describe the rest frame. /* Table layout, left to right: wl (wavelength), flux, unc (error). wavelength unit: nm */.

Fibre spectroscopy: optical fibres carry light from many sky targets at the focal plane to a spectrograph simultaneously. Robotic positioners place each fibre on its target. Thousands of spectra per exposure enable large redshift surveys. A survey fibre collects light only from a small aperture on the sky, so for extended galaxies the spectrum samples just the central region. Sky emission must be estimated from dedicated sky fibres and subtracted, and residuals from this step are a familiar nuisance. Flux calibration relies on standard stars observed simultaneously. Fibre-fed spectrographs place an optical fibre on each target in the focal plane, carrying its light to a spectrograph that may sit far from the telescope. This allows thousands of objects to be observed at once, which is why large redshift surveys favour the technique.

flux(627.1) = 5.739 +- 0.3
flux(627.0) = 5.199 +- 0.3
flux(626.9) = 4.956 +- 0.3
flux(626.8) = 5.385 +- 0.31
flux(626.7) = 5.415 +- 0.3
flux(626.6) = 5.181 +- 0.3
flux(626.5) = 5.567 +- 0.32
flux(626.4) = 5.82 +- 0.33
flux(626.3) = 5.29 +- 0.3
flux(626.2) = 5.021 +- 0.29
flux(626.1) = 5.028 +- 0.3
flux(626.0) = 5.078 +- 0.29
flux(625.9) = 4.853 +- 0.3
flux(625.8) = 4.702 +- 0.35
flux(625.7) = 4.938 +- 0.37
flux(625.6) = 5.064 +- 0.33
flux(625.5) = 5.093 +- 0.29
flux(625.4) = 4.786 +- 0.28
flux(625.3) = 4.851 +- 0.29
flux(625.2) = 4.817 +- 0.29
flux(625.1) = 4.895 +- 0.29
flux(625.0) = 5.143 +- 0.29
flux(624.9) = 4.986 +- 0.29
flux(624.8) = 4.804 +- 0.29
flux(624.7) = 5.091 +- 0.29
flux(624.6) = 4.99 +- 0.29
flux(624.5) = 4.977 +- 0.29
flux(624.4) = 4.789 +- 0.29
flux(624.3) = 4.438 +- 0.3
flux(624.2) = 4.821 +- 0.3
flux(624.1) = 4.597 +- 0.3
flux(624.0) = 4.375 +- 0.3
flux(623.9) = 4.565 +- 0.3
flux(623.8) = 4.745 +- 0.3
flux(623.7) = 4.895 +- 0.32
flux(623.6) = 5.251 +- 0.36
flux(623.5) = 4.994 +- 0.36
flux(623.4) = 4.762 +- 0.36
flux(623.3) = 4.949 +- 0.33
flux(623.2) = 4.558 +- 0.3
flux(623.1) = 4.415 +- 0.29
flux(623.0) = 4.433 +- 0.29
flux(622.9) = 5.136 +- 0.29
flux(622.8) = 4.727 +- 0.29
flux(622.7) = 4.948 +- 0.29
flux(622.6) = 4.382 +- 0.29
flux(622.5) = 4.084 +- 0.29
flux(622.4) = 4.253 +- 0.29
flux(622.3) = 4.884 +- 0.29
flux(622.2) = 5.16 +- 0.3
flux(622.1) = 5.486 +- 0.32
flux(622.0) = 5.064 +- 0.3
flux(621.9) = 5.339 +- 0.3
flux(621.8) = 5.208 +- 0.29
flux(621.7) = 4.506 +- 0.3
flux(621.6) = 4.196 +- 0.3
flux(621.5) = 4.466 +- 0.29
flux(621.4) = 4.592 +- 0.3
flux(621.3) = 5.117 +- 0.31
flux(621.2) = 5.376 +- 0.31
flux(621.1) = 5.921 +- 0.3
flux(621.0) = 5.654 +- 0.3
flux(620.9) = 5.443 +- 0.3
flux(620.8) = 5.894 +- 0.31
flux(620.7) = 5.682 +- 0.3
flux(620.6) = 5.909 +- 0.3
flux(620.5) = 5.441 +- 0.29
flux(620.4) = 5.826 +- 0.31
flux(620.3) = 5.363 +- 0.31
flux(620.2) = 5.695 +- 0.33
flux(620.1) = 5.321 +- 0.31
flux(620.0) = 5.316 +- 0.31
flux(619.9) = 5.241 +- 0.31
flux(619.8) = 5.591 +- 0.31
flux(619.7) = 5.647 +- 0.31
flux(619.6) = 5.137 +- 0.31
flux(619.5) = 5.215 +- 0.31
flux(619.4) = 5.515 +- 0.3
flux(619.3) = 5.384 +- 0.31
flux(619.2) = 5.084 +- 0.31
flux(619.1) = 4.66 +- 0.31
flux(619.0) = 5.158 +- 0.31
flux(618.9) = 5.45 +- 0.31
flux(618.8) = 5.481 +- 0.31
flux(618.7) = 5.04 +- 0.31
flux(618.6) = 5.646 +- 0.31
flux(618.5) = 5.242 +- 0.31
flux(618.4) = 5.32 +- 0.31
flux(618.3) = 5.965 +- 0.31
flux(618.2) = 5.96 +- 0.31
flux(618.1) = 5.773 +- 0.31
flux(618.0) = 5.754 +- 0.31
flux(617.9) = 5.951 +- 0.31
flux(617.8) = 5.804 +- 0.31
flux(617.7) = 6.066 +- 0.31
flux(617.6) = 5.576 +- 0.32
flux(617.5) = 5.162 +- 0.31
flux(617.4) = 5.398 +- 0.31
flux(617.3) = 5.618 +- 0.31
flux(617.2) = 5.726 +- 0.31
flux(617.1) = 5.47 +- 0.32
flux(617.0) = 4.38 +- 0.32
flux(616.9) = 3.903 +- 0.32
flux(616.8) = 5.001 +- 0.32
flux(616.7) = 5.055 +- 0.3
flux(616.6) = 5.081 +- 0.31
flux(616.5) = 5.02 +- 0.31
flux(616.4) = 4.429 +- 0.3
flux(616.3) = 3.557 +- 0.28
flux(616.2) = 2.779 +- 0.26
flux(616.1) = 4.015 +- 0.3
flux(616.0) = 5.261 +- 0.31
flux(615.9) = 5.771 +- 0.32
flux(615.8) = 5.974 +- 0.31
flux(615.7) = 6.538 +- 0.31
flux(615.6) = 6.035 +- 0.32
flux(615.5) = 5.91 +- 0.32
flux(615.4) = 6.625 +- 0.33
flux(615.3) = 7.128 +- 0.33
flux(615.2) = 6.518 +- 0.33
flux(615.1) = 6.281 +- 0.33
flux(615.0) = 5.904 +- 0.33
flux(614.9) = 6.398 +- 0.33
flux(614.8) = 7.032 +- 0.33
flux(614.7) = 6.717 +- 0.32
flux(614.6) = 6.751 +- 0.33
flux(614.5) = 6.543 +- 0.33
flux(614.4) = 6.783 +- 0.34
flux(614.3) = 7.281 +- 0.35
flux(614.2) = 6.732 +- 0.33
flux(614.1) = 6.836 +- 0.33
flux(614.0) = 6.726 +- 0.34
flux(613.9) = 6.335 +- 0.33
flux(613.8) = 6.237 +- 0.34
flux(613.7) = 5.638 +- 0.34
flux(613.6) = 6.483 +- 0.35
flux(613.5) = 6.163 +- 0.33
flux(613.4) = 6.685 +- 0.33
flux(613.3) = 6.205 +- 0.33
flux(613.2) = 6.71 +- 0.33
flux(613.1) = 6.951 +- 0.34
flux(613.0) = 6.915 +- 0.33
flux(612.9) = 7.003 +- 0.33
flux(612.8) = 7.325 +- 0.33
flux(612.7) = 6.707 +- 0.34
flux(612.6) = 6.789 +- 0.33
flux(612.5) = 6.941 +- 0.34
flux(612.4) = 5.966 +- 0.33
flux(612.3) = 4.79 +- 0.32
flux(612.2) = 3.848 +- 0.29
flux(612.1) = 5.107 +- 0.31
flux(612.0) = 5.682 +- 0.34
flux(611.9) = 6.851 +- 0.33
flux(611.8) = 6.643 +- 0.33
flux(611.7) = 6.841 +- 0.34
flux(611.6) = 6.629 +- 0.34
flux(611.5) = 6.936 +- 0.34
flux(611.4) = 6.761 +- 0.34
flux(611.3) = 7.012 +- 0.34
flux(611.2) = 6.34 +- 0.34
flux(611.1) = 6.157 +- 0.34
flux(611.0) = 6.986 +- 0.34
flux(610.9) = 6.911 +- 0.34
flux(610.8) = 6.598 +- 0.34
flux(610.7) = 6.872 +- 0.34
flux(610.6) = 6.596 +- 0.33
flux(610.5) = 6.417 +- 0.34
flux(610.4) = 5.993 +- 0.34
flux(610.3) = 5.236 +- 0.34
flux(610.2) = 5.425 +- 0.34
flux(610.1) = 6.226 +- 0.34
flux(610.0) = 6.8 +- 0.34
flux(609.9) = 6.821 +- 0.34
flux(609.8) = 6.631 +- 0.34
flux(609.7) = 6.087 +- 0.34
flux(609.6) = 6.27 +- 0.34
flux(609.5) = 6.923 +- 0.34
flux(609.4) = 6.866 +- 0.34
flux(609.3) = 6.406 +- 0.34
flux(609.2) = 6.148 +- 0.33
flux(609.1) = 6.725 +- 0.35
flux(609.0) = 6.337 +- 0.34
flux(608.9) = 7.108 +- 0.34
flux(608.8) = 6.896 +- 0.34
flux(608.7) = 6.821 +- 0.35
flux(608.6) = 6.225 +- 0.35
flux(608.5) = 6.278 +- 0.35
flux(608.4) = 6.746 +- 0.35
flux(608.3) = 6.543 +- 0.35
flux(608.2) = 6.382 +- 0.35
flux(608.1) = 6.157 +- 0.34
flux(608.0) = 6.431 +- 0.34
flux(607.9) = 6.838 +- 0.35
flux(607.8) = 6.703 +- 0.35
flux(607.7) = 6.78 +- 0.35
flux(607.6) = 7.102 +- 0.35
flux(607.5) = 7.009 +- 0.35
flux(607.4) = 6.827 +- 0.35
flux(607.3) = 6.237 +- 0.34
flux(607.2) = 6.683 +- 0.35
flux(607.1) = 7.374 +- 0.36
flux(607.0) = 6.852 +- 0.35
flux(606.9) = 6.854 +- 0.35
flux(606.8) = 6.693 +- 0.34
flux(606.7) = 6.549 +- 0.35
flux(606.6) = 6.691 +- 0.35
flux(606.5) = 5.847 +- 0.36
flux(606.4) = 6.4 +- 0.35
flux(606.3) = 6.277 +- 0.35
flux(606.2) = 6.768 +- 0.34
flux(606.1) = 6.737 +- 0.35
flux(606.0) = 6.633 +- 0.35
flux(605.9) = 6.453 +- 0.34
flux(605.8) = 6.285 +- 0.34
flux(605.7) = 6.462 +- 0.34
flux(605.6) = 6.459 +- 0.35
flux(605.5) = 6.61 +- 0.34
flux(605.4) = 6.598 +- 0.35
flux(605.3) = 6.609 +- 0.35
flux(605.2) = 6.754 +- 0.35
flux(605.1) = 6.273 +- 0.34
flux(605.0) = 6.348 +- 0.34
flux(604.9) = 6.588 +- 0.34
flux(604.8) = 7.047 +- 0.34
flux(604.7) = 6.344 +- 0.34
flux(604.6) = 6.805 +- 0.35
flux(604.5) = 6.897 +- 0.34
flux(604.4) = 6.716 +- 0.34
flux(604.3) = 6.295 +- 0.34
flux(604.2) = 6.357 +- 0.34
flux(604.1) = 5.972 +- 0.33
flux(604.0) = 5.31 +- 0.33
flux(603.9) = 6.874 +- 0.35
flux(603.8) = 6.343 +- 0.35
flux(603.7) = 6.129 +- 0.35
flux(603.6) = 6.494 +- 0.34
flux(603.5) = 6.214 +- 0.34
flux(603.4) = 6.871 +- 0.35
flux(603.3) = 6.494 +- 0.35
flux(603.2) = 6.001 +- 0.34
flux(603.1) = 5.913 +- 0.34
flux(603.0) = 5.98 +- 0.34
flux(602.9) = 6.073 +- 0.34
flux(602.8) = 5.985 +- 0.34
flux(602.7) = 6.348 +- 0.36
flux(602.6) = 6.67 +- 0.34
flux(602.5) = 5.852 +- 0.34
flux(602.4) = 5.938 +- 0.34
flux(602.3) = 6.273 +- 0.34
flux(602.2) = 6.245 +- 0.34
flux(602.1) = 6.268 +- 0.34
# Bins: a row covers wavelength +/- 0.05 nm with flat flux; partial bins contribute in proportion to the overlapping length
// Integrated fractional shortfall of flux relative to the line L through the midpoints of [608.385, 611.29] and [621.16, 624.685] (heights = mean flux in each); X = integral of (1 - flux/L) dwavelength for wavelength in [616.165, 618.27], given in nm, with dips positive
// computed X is 0.14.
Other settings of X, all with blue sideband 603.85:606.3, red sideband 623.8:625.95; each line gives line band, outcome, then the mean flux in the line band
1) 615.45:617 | 0.18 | 4.94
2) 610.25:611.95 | -0.16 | 6.58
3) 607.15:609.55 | -0.16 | 6.63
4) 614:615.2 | -0.20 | 6.66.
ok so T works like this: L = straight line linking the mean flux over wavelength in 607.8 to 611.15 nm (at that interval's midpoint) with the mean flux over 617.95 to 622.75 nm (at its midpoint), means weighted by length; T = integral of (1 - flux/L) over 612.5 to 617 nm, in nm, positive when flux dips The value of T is -0.11 nm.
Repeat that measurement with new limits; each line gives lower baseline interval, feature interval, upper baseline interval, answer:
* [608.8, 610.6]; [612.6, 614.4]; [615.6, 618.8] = -0.26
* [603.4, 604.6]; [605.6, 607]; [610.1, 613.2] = -0.03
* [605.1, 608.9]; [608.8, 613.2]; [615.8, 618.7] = -0.29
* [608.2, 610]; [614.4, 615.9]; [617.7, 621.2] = -0.12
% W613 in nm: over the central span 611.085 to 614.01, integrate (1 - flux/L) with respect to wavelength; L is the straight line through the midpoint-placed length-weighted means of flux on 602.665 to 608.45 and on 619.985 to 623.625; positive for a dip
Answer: -0.24 nm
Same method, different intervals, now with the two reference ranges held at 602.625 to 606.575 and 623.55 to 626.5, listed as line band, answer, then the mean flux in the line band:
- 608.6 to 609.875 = -0.11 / 6.59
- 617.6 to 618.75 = -0.05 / 5.68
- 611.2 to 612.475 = -0.05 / 6.12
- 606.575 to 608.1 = -0.14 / 6.76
